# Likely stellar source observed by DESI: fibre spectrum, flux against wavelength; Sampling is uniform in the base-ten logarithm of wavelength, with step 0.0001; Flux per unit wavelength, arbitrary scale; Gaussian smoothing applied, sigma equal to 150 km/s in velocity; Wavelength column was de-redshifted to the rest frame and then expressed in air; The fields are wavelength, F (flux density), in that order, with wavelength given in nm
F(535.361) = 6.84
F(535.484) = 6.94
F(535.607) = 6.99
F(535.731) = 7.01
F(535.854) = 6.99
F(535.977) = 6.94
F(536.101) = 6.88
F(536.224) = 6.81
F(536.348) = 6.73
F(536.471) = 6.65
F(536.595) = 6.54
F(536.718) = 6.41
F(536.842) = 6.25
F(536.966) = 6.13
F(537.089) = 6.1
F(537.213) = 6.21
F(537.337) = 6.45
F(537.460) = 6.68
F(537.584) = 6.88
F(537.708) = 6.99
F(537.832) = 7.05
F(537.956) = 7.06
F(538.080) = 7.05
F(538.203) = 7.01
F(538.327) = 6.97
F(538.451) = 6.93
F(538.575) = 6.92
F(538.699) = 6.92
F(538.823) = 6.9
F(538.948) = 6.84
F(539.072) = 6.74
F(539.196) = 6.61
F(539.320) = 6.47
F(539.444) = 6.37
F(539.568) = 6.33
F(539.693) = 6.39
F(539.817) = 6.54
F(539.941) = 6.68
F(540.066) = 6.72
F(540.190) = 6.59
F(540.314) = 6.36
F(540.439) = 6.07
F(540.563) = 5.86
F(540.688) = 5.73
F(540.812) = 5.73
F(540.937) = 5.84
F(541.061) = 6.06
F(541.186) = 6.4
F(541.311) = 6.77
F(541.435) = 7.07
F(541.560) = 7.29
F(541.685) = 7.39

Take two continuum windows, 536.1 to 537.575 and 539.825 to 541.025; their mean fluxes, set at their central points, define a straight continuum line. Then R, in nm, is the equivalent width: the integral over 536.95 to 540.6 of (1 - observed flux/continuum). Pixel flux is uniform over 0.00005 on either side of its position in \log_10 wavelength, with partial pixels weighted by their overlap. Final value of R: -0.18 nm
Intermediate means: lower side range 6.49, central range 6.64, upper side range 6.19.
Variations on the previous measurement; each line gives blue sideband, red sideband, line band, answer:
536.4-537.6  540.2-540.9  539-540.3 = -0.09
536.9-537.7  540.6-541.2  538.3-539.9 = -0.13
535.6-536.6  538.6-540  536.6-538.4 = 0.02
